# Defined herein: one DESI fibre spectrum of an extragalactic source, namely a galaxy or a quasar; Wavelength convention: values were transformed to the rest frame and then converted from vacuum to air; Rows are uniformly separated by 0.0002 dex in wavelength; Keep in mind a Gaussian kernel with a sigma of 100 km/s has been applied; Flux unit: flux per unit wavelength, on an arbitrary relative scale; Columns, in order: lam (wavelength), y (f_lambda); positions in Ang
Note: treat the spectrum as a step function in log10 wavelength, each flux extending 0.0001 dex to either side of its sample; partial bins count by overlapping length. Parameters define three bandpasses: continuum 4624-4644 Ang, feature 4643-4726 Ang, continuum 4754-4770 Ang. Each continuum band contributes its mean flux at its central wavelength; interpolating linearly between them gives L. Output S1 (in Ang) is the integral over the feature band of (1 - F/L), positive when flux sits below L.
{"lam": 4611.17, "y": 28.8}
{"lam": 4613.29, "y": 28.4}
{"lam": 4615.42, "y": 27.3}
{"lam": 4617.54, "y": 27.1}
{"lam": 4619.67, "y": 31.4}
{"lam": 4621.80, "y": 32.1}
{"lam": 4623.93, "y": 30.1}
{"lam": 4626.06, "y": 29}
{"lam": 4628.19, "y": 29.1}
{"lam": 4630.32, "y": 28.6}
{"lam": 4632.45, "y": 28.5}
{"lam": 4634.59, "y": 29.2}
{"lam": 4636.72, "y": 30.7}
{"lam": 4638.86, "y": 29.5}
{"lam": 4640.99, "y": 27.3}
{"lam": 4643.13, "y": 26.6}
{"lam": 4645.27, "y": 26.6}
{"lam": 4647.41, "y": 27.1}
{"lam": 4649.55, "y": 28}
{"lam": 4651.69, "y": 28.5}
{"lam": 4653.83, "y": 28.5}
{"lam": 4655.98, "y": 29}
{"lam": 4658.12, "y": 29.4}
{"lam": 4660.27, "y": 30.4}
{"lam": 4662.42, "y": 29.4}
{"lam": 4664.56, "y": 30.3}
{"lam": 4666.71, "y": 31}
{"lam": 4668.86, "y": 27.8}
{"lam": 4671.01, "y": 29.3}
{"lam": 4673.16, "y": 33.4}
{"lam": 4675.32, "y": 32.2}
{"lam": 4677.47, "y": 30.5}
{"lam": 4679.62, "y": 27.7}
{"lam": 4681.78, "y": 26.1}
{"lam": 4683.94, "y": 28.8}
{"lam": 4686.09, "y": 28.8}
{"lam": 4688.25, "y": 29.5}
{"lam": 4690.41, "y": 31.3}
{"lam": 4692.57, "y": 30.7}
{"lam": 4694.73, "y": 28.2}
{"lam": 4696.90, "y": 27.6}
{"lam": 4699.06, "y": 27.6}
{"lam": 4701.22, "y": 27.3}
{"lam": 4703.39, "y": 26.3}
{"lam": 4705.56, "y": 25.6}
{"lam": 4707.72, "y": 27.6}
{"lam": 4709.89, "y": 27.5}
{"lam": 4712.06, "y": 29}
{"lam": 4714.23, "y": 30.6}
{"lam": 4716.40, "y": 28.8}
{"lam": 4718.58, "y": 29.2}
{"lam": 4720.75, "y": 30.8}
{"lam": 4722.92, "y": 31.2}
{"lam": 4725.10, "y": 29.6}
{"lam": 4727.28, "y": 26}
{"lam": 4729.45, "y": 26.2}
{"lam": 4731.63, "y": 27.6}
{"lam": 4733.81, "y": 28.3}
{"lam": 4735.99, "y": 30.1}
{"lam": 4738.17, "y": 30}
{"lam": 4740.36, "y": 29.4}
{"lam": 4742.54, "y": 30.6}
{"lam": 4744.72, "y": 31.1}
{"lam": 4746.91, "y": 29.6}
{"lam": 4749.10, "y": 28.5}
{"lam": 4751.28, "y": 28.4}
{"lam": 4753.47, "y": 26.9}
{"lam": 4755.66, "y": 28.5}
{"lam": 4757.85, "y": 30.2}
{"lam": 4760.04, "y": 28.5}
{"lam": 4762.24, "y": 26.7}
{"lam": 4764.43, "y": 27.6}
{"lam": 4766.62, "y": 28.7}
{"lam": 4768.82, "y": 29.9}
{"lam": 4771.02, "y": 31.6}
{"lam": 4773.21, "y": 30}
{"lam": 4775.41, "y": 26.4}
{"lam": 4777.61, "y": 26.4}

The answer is -0.7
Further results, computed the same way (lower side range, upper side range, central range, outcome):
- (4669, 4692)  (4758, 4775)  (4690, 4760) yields 1.4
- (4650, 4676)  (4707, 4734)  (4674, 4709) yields 0.9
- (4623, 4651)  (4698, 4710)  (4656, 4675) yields -1.6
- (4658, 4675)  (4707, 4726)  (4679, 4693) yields 0.4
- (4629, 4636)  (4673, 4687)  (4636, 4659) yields 0.6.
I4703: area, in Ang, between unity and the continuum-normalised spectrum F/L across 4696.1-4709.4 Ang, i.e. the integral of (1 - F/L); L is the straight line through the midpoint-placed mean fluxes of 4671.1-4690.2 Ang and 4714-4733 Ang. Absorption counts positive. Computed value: 1.0 Ang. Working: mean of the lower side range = 29.7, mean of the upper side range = 28.8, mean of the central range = 27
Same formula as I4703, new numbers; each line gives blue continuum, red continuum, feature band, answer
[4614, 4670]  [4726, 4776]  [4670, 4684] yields -0.4 Ang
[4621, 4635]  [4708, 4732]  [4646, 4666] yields 0.2 Ang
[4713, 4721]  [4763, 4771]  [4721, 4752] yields 0.4 Ang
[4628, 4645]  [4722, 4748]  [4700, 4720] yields 0.7 Ang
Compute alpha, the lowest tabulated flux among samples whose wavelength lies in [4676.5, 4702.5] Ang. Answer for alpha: 26.1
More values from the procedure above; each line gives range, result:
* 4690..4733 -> 25.6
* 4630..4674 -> 26.6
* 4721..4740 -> 26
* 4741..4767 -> 26.7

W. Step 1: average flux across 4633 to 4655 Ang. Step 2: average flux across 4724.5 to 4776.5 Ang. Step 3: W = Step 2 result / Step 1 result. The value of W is 1.0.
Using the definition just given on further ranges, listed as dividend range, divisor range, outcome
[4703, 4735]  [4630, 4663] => 0.99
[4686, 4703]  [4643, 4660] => 1.02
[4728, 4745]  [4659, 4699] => 0.98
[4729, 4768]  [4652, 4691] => 0.97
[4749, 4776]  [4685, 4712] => 1.02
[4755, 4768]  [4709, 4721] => 0.97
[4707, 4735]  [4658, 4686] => 0.97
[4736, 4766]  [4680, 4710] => 1.03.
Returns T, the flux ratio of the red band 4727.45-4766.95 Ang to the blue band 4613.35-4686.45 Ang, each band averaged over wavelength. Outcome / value 0.99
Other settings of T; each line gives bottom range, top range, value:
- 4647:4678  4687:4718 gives 0.96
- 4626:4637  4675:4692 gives 1.01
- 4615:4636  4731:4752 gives 1.00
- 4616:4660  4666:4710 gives 1.00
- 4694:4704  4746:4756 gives 1.03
